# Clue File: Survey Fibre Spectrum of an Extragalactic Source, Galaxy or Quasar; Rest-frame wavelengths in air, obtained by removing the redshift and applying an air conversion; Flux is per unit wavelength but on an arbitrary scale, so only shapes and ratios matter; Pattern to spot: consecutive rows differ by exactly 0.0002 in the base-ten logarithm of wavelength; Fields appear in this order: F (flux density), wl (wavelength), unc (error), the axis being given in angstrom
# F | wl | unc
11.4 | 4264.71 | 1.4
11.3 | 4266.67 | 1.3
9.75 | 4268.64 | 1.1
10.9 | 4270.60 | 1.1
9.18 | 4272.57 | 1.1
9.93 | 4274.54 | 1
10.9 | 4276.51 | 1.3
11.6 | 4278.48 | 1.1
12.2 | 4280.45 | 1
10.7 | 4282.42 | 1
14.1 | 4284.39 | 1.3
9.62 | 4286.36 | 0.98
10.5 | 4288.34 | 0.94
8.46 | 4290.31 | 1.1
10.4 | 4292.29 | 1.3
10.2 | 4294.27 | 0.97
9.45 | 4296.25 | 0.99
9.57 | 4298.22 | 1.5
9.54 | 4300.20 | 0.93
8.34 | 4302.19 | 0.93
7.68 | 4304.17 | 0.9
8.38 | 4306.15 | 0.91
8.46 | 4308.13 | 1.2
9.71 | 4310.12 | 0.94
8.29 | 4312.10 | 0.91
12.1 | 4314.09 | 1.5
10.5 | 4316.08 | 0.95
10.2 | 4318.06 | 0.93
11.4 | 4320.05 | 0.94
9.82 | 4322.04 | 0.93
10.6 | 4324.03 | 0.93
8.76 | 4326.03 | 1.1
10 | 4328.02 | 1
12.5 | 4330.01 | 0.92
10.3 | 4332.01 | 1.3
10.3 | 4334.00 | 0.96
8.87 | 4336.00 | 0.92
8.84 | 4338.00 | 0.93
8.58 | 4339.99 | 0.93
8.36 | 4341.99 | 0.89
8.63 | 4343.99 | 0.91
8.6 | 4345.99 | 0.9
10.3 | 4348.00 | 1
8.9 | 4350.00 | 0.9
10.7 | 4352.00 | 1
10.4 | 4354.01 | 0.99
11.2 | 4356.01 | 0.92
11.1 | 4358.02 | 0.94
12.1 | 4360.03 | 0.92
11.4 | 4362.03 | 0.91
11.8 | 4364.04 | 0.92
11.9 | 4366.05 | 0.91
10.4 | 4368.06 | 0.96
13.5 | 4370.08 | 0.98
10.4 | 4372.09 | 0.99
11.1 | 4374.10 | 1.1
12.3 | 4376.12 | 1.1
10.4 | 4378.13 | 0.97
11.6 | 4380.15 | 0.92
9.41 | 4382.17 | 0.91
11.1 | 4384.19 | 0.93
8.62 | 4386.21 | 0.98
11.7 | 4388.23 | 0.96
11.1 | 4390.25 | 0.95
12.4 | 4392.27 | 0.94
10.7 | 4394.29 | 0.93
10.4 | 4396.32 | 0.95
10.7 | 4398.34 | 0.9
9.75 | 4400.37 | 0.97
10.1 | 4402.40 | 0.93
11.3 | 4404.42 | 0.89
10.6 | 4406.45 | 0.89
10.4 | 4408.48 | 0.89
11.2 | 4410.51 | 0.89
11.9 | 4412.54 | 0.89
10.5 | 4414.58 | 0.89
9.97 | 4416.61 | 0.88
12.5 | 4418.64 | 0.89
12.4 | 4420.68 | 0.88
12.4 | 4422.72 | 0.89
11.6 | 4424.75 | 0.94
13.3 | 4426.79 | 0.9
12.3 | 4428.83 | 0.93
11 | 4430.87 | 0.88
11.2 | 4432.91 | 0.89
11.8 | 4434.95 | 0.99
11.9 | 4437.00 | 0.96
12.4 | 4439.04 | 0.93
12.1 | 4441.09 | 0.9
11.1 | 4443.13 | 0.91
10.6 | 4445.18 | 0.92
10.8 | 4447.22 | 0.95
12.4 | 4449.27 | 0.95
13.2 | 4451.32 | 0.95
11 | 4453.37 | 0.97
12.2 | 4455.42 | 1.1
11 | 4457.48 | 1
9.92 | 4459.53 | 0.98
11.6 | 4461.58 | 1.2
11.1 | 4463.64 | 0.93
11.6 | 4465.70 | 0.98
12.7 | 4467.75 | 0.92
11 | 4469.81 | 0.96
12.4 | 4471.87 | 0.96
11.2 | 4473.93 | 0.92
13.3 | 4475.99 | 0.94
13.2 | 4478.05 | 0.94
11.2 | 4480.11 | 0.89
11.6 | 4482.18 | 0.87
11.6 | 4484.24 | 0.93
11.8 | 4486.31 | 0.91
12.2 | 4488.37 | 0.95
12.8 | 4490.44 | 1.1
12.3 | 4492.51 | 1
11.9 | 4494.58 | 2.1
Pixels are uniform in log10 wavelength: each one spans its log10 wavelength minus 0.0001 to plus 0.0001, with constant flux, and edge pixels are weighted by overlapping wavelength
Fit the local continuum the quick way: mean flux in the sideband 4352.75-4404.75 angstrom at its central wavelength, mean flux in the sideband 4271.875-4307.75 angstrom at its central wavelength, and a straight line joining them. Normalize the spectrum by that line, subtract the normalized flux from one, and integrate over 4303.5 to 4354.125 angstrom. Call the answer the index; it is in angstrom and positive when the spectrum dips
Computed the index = 3.9 angstrom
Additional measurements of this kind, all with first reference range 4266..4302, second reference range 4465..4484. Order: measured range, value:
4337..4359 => 2.7 angstrom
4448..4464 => 0.4 angstrom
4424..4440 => -0.4 angstrom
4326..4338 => 0.8 angstrom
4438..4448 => 0.3 angstrom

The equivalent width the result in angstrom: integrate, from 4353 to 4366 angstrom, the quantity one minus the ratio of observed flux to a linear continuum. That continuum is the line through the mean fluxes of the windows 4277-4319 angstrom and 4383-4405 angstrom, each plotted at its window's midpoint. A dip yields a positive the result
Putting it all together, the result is -1.2 angstrom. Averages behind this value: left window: 10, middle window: 11.4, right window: 10.7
